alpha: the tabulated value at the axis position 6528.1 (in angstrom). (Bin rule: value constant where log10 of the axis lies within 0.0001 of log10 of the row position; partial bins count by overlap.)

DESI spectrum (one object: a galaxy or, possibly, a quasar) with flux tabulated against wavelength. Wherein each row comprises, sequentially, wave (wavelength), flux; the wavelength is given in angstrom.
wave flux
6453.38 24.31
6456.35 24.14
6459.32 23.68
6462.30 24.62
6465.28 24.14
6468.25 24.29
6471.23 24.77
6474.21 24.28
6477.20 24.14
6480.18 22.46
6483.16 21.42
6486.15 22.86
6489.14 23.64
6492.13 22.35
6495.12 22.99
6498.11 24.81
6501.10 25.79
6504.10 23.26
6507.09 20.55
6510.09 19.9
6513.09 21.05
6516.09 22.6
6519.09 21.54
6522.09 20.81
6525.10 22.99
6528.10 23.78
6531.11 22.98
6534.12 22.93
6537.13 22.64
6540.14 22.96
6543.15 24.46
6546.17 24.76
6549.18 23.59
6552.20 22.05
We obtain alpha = 23.78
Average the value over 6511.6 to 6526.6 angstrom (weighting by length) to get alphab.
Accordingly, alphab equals 21.8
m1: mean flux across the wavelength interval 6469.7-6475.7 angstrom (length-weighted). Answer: 24.5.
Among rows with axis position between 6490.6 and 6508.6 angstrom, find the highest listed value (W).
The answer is 25.79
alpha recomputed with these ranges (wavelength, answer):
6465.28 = 24.14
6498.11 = 24.81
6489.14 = 23.64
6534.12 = 22.93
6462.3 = 24.62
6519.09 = 21.54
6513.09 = 21.05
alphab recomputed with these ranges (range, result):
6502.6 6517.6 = 21.5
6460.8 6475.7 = 24.4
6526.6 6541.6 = 23.1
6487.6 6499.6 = 23.4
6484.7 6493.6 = 22.9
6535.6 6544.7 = 23.4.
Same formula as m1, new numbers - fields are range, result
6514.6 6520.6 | 22.1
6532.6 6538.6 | 22.8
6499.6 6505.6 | 24.5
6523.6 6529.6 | 23.4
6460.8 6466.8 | 24.4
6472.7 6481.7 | 23.6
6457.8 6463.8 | 24.1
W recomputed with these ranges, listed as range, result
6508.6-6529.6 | 23.78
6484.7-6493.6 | 23.64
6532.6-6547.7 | 24.76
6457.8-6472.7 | 24.77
